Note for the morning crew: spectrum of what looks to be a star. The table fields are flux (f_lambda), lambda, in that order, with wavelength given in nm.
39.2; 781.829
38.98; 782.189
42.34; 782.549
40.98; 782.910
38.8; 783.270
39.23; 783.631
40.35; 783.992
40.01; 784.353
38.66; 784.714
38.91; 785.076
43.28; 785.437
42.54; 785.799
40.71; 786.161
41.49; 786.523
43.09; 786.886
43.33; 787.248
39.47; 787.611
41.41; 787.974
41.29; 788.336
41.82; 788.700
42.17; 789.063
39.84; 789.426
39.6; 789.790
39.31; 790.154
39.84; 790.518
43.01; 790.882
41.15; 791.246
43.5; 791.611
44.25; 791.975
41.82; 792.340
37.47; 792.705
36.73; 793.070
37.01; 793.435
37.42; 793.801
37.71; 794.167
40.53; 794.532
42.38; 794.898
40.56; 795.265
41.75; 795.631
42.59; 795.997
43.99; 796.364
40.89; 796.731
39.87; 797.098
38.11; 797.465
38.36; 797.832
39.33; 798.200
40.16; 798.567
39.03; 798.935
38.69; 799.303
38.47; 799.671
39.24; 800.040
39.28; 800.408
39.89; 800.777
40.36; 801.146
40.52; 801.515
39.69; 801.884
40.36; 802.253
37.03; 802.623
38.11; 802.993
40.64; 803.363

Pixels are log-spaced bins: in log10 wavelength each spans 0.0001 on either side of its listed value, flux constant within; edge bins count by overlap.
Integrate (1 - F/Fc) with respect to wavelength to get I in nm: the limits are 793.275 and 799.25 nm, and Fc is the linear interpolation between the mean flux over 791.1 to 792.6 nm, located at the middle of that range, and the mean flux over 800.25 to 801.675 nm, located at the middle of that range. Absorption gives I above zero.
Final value 0.187 nm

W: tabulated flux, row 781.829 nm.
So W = 39.2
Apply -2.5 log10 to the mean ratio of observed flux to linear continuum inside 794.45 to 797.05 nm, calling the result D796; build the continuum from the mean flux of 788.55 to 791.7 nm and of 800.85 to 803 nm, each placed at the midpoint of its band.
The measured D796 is -0.04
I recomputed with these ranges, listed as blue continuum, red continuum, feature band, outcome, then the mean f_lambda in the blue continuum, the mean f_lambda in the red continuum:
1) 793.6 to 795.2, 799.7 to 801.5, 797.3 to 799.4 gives 0.034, 39.5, 39.7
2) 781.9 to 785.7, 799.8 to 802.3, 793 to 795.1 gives 0.065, 40.2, 39.8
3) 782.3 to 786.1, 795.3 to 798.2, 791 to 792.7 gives -0.064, 40.5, 40.7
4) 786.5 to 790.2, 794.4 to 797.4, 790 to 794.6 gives 0.152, 41.2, 41.4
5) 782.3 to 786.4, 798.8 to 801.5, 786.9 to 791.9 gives -0.148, 40.5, 39.4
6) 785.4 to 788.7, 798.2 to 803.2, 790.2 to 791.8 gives -0.024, 41.8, 39.3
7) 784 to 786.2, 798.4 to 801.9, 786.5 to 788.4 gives -0.058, 40.7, 39.5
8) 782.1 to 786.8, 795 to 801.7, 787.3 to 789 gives -0.034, 40.6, 40.1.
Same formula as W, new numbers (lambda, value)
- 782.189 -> 38.98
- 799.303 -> 38.69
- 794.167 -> 37.71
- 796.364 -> 43.99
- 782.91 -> 40.98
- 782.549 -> 42.34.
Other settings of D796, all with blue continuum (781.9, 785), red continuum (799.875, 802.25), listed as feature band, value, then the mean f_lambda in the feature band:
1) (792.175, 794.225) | 0.05 mag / 38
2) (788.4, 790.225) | -0.02 mag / 40.7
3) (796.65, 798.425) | 0.02 mag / 39.3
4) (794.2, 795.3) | -0.02 mag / 40.8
